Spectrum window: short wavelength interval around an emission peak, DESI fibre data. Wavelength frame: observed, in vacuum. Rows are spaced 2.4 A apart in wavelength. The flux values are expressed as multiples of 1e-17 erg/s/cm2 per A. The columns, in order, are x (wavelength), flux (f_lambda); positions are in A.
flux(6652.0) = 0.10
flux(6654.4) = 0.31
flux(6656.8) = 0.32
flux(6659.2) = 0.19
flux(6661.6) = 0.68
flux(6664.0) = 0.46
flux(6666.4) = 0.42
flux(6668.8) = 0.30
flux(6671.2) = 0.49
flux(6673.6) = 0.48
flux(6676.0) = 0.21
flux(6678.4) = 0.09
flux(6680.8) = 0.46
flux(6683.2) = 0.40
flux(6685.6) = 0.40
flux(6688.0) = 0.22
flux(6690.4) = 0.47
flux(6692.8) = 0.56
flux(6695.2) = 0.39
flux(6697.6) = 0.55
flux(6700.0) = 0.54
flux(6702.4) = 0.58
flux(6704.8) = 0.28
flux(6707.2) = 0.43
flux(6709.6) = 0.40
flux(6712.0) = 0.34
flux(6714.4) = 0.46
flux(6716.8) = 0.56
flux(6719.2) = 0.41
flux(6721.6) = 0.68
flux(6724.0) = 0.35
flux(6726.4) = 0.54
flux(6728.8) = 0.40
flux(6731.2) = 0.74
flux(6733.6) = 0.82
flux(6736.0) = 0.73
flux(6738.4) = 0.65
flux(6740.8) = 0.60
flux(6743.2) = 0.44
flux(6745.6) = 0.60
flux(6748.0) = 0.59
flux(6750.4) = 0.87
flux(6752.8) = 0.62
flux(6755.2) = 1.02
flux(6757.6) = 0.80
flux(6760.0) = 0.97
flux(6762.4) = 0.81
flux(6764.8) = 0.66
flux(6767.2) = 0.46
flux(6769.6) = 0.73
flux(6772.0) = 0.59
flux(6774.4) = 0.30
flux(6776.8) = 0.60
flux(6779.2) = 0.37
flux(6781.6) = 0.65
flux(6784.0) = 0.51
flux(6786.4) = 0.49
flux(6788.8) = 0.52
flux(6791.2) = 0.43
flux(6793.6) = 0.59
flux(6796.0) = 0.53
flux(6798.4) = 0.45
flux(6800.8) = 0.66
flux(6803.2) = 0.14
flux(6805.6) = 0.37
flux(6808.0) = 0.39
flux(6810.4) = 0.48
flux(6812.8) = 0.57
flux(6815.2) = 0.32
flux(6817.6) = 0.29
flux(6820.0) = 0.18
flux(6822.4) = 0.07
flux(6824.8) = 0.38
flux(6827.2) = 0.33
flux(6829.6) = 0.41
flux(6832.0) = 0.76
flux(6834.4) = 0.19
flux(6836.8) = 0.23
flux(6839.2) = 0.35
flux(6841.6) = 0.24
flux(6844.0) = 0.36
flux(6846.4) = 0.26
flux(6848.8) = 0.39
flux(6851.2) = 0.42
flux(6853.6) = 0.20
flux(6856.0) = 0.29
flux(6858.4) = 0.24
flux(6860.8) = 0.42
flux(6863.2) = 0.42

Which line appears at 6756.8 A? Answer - C III] 1909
